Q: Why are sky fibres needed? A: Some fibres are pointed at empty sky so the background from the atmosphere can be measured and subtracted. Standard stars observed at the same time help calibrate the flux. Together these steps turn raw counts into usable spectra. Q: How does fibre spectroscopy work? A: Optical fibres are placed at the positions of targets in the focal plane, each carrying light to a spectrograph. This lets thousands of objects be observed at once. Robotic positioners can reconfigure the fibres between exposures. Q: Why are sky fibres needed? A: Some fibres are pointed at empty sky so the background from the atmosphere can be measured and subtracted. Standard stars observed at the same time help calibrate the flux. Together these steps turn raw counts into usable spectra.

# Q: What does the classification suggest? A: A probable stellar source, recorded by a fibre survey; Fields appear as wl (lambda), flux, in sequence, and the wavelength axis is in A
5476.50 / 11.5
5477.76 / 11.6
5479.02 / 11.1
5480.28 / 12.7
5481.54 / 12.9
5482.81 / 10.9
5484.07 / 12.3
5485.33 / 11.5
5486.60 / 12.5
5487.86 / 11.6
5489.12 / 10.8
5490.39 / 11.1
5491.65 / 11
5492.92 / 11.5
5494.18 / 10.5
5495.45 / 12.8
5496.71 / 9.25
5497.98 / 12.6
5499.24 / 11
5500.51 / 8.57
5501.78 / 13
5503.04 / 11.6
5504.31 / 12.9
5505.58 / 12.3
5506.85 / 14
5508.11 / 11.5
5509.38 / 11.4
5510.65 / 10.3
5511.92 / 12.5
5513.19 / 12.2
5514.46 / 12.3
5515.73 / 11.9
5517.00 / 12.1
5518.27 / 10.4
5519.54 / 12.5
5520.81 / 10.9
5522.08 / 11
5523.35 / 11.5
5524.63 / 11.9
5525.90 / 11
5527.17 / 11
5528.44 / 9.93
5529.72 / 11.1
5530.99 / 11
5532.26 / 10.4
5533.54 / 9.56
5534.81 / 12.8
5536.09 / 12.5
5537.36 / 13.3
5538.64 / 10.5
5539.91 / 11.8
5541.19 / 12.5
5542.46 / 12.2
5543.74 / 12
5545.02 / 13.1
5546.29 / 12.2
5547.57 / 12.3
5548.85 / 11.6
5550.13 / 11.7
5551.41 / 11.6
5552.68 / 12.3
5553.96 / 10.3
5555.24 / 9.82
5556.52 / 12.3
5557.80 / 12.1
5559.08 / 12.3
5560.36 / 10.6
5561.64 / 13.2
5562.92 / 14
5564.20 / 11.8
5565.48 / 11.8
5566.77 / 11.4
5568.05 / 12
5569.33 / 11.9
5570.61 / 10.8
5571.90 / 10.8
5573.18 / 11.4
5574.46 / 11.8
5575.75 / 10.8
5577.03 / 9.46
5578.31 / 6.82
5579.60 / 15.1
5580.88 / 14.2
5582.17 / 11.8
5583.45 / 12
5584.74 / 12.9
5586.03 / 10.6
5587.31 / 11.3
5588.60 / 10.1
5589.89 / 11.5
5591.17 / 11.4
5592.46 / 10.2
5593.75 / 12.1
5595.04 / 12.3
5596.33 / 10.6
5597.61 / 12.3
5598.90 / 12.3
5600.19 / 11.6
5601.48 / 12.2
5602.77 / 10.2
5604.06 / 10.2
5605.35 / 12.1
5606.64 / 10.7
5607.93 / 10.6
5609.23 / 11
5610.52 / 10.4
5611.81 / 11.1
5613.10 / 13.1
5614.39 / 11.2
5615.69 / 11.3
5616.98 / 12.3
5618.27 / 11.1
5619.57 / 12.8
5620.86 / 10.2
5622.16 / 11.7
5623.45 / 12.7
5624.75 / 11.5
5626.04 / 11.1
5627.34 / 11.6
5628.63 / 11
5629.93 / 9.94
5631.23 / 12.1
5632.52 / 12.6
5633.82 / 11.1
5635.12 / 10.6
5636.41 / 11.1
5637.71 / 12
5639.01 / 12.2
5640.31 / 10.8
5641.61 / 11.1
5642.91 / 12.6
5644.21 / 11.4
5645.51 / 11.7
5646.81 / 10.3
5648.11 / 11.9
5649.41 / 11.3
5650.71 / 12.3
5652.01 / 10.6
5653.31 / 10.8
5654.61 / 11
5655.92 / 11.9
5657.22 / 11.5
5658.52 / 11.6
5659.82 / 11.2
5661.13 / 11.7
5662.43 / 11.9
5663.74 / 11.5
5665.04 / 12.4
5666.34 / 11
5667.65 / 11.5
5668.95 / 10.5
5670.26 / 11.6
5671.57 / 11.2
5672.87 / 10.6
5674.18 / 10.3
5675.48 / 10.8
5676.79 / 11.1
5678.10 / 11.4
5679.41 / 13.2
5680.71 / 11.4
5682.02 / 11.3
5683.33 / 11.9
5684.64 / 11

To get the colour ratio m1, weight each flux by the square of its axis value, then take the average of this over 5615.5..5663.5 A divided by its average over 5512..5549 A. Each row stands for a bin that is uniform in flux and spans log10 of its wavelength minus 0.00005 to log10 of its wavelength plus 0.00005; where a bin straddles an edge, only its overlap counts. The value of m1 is 1.02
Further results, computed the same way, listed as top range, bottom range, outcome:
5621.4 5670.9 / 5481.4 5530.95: 1.05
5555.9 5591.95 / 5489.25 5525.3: 1.03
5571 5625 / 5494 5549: 1.01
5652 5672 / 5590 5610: 1.03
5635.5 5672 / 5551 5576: 1.01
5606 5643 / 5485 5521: 1.03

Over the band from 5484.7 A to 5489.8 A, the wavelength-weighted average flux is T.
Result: 11.6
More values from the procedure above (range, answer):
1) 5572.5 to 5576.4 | 11.3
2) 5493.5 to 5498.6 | 11.3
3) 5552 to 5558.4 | 11.4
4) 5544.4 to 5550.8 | 12.2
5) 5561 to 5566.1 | 12.7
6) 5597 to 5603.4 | 11.7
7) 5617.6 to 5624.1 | 11.7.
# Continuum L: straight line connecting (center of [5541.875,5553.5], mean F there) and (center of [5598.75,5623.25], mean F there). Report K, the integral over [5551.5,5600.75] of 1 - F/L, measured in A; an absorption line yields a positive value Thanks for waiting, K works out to 0.8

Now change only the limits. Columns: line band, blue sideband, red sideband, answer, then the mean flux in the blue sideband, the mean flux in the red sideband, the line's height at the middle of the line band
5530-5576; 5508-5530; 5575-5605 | -1.3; 11.4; 11.4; 11.4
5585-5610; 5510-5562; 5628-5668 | 0.6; 11.6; 11.4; 11.5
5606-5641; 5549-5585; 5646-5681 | 0.2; 11.7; 11.4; 11.5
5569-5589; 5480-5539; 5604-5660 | 0.2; 11.5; 11.4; 11.5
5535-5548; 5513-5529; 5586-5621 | -1.0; 11.4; 11.3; 11.4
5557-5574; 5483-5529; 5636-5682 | -0.6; 11.5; 11.4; 11.5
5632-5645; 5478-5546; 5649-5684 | -0.1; 11.6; 11.4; 11.4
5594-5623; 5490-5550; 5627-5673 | 0.1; 11.6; 11.4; 11.5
